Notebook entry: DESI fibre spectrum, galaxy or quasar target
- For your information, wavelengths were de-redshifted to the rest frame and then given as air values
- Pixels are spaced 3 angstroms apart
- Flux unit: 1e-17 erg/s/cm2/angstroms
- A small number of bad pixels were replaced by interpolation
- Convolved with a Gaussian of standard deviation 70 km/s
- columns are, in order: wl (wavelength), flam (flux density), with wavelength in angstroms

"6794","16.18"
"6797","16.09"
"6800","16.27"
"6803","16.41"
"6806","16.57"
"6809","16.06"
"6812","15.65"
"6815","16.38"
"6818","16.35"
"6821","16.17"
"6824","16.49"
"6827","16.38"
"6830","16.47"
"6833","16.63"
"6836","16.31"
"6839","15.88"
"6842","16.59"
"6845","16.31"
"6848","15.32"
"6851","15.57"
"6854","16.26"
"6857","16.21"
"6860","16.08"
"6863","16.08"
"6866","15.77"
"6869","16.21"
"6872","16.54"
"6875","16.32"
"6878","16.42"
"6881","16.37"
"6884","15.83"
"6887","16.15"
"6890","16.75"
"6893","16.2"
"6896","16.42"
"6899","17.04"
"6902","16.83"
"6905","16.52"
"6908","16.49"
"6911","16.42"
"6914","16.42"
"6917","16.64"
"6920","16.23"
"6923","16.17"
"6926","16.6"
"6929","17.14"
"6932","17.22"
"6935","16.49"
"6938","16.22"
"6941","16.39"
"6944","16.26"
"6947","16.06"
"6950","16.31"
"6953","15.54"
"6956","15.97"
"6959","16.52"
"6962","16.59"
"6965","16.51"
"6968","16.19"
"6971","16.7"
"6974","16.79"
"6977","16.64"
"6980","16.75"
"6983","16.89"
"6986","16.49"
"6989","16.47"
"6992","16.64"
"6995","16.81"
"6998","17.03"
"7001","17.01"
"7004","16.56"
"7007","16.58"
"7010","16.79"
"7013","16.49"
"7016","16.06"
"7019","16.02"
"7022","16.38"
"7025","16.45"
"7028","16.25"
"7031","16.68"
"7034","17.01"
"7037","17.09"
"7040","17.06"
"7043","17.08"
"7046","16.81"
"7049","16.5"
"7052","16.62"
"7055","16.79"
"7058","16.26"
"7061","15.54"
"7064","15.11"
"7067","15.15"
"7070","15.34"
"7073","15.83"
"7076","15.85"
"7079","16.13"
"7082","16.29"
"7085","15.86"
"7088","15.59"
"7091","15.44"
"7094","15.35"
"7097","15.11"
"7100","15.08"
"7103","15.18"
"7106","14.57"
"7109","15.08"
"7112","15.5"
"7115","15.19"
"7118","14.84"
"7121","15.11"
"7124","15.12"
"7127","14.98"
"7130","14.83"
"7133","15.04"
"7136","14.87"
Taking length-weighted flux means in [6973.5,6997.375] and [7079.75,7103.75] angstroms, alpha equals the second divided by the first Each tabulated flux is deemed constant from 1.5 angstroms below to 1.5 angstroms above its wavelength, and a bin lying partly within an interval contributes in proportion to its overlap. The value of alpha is 0.9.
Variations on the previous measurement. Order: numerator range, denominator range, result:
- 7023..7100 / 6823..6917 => 0.99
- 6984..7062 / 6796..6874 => 1.03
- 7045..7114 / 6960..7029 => 0.95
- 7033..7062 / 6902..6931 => 1.01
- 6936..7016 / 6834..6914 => 1.01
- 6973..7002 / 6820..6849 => 1.03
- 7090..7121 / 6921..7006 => 0.92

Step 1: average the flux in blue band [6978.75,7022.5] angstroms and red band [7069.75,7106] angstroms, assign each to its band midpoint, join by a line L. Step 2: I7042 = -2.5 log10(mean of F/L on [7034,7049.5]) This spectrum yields -0.05 mag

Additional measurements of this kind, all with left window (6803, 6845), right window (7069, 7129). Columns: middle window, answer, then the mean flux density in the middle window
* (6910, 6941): -0.04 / 16.5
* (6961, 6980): -0.05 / 16.6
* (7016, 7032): -0.05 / 16.3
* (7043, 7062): -0.07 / 16.5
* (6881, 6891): -0.01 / 16.2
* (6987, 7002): -0.07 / 16.8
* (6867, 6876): -0.01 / 16.3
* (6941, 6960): -0.02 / 16.1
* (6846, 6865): 0.02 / 15.9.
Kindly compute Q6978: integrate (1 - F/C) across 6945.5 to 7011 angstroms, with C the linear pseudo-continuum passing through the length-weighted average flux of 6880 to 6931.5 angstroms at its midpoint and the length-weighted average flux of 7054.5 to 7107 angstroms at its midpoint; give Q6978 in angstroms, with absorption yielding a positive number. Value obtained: -1.7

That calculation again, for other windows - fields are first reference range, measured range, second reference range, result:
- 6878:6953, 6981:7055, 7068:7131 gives -3.9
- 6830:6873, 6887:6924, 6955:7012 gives -0.4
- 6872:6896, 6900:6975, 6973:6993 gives 0.2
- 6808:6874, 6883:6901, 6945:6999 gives -0.1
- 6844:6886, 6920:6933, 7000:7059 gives -0.3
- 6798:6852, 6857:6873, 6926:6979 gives 0.2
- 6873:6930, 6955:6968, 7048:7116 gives -0.2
